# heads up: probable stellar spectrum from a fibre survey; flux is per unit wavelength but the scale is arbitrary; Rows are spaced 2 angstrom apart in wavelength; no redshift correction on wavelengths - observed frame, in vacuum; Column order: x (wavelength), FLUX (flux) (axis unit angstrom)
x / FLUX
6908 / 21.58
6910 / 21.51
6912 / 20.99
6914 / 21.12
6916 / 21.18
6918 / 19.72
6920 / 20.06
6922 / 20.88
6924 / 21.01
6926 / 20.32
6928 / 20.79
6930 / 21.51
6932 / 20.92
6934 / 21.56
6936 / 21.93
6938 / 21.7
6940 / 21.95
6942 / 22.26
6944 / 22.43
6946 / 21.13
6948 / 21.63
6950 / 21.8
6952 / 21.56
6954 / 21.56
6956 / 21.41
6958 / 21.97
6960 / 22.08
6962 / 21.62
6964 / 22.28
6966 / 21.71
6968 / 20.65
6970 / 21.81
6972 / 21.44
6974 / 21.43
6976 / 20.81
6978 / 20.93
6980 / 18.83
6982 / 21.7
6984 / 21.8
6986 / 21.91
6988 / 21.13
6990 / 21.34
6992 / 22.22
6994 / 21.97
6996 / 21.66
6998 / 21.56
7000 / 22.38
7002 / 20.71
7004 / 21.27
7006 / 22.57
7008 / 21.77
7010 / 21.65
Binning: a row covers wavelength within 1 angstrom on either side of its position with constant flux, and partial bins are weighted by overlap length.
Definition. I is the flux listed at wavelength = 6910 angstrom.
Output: 21.51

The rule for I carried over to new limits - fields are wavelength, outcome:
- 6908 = 21.58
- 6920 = 20.06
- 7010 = 21.65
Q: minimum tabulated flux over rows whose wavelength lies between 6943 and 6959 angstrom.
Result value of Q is 21.13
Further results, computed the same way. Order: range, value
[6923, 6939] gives 20.32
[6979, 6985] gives 18.83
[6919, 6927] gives 20.06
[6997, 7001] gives 21.56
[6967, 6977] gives 20.65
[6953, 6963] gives 21.41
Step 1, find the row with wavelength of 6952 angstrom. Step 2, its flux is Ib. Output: 21.56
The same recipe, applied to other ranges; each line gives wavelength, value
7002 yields 20.71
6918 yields 19.72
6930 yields 21.51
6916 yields 21.18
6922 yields 20.88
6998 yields 21.56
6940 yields 21.95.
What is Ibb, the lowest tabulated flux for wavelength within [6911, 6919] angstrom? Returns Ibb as 19.72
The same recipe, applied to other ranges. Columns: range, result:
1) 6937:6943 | 21.7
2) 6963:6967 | 21.71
